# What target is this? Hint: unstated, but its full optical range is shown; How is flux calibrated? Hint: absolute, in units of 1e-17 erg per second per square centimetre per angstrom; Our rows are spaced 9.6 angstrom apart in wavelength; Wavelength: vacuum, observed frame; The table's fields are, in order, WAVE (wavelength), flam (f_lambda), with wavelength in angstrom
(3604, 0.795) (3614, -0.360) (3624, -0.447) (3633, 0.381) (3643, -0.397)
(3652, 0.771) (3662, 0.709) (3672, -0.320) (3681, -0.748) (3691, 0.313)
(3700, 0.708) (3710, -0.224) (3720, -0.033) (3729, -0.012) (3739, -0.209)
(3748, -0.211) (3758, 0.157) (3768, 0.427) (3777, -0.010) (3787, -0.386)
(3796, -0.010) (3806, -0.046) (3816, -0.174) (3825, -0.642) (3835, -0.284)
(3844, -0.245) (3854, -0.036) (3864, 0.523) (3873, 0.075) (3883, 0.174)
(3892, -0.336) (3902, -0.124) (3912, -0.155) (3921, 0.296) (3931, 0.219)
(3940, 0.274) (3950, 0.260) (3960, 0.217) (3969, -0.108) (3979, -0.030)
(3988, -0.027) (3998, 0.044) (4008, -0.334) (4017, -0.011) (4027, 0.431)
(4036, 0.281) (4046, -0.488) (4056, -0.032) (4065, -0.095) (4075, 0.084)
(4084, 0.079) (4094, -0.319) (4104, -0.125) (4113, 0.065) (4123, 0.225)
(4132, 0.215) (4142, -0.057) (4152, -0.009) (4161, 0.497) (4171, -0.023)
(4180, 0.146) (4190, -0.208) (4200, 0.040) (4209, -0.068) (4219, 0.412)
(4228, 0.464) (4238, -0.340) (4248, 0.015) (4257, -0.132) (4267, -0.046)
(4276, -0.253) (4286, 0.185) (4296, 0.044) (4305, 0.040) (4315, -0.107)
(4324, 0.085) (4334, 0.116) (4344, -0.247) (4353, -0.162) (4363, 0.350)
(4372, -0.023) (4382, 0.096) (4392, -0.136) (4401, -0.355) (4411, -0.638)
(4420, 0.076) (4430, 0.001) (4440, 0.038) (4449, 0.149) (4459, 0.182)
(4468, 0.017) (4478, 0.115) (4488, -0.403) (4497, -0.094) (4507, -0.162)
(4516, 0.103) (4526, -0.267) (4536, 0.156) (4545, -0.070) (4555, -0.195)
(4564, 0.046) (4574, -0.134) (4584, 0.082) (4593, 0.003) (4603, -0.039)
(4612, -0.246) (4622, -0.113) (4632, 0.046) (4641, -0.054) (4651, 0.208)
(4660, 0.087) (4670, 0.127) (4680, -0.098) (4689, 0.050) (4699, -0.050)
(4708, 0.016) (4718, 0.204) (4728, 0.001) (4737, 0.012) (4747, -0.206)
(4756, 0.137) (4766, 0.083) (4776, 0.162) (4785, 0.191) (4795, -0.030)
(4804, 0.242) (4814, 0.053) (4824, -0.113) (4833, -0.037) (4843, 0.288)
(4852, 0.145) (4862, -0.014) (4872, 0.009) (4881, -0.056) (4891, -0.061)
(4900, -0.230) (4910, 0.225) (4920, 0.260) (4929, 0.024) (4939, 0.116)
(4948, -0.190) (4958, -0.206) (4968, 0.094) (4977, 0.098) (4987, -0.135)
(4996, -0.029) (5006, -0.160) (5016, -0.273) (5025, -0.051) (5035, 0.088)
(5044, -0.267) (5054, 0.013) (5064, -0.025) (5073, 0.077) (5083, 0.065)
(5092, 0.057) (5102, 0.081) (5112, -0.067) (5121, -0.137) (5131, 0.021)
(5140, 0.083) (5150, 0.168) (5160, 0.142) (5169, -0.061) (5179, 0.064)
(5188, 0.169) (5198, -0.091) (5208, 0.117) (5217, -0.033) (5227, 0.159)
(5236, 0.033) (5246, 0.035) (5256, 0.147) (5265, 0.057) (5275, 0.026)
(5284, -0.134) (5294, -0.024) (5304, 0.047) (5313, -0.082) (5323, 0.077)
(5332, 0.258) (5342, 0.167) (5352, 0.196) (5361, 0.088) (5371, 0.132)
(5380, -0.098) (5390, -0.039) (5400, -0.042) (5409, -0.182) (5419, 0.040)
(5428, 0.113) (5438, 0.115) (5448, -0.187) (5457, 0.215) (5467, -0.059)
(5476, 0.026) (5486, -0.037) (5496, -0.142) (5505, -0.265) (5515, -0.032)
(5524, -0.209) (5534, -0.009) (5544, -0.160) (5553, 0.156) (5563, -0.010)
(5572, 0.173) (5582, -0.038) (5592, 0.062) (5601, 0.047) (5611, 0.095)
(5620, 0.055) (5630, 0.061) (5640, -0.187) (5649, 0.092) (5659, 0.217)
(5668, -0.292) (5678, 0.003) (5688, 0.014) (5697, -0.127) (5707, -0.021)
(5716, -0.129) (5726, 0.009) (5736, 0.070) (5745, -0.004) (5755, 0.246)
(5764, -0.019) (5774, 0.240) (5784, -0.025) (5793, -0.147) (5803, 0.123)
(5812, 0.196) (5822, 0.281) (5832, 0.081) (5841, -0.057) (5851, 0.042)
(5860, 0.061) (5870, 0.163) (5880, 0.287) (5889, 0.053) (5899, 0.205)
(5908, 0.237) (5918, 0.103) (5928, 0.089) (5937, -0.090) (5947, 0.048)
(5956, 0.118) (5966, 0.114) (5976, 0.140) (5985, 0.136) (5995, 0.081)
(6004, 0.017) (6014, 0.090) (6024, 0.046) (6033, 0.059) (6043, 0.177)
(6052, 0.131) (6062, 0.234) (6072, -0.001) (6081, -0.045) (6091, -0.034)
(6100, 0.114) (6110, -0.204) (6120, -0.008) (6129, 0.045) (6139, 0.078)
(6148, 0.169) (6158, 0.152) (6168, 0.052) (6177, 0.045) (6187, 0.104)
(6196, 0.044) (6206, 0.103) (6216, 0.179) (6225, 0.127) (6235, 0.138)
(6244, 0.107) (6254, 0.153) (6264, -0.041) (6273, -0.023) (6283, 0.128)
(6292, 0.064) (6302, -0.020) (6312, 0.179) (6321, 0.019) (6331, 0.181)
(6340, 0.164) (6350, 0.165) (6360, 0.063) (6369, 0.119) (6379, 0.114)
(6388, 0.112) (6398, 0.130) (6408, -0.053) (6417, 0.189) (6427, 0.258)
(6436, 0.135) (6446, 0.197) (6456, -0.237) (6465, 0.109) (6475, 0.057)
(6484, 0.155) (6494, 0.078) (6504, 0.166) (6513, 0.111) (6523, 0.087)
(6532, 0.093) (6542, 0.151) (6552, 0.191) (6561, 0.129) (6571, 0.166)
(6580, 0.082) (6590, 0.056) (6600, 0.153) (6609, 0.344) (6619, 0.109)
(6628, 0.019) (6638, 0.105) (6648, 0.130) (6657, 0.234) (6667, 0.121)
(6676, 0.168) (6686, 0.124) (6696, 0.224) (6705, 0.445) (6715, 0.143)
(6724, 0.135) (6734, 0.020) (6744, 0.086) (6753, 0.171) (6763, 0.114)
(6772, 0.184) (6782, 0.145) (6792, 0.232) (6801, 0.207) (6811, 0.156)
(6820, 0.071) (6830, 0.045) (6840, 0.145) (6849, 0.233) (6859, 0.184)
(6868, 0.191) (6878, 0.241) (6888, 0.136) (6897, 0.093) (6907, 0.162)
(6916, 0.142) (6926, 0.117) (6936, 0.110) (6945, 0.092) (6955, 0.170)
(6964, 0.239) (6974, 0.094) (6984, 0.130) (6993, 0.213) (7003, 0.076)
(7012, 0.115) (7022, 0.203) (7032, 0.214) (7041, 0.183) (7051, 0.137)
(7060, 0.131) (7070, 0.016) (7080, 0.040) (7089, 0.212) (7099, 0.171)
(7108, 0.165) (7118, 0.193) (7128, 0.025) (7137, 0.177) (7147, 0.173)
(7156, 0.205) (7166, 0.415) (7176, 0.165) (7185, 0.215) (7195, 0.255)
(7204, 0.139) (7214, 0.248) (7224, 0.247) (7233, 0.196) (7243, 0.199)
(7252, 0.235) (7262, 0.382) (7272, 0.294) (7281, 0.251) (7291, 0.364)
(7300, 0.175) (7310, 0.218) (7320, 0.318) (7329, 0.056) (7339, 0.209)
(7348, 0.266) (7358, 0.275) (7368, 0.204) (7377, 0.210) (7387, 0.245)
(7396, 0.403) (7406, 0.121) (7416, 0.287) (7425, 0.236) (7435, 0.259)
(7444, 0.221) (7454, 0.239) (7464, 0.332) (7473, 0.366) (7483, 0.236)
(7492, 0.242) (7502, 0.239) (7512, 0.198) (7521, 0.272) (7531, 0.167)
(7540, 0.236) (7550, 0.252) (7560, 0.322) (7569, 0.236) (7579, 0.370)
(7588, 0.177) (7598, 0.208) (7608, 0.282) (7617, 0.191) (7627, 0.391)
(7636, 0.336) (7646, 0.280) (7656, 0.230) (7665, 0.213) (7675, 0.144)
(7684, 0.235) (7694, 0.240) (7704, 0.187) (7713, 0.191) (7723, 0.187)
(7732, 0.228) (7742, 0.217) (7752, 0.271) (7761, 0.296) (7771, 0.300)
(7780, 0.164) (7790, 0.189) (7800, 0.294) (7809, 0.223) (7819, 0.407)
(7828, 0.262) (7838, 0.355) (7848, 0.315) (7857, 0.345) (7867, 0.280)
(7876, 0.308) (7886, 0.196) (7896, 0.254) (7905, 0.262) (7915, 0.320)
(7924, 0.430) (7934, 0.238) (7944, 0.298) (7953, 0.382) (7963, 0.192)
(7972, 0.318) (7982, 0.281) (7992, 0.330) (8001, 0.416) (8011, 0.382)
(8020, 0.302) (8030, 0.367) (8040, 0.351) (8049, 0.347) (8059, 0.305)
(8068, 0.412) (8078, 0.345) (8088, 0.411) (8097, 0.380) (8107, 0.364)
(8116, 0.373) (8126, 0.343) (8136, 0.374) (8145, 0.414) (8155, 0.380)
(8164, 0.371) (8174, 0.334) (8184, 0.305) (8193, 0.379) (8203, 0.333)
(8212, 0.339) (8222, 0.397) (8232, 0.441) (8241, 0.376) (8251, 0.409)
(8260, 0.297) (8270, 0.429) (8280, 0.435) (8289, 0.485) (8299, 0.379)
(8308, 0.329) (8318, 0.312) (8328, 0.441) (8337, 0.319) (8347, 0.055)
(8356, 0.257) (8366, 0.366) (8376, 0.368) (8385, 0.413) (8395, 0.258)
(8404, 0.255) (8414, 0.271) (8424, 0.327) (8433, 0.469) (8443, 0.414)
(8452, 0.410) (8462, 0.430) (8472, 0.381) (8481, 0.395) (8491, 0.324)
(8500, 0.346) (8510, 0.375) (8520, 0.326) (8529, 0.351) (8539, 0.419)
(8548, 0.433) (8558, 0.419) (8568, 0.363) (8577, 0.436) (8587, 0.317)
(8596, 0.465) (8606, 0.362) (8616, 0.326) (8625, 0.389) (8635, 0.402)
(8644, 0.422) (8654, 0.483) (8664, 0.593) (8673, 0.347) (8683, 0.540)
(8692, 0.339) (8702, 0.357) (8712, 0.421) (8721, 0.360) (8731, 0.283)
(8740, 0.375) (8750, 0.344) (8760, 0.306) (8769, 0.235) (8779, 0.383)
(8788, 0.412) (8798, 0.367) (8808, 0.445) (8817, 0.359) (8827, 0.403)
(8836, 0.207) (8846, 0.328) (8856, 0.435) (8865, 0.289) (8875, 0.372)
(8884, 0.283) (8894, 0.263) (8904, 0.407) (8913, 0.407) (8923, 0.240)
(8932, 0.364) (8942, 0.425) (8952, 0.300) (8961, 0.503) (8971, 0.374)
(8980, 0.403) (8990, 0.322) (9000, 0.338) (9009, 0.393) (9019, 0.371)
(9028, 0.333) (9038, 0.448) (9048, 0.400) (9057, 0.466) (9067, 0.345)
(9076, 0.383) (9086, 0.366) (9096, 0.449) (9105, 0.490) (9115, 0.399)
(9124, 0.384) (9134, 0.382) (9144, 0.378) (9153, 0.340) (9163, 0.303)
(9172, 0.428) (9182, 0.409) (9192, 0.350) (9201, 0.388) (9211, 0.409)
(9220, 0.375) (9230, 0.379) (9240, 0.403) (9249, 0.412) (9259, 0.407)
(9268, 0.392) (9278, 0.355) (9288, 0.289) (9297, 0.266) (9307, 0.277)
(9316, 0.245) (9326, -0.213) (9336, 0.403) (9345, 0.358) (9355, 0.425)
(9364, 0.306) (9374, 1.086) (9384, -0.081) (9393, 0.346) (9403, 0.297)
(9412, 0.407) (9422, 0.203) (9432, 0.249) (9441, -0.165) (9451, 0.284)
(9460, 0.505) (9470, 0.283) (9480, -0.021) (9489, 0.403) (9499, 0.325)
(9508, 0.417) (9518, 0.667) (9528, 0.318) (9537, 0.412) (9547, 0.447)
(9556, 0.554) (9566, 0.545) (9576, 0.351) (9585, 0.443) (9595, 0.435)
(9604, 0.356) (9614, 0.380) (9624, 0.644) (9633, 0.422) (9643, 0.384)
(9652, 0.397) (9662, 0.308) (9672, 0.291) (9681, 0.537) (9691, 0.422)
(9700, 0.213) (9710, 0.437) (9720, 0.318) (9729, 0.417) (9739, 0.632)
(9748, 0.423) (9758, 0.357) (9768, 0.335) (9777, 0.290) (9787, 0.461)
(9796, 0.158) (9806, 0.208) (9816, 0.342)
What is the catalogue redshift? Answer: 0.797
